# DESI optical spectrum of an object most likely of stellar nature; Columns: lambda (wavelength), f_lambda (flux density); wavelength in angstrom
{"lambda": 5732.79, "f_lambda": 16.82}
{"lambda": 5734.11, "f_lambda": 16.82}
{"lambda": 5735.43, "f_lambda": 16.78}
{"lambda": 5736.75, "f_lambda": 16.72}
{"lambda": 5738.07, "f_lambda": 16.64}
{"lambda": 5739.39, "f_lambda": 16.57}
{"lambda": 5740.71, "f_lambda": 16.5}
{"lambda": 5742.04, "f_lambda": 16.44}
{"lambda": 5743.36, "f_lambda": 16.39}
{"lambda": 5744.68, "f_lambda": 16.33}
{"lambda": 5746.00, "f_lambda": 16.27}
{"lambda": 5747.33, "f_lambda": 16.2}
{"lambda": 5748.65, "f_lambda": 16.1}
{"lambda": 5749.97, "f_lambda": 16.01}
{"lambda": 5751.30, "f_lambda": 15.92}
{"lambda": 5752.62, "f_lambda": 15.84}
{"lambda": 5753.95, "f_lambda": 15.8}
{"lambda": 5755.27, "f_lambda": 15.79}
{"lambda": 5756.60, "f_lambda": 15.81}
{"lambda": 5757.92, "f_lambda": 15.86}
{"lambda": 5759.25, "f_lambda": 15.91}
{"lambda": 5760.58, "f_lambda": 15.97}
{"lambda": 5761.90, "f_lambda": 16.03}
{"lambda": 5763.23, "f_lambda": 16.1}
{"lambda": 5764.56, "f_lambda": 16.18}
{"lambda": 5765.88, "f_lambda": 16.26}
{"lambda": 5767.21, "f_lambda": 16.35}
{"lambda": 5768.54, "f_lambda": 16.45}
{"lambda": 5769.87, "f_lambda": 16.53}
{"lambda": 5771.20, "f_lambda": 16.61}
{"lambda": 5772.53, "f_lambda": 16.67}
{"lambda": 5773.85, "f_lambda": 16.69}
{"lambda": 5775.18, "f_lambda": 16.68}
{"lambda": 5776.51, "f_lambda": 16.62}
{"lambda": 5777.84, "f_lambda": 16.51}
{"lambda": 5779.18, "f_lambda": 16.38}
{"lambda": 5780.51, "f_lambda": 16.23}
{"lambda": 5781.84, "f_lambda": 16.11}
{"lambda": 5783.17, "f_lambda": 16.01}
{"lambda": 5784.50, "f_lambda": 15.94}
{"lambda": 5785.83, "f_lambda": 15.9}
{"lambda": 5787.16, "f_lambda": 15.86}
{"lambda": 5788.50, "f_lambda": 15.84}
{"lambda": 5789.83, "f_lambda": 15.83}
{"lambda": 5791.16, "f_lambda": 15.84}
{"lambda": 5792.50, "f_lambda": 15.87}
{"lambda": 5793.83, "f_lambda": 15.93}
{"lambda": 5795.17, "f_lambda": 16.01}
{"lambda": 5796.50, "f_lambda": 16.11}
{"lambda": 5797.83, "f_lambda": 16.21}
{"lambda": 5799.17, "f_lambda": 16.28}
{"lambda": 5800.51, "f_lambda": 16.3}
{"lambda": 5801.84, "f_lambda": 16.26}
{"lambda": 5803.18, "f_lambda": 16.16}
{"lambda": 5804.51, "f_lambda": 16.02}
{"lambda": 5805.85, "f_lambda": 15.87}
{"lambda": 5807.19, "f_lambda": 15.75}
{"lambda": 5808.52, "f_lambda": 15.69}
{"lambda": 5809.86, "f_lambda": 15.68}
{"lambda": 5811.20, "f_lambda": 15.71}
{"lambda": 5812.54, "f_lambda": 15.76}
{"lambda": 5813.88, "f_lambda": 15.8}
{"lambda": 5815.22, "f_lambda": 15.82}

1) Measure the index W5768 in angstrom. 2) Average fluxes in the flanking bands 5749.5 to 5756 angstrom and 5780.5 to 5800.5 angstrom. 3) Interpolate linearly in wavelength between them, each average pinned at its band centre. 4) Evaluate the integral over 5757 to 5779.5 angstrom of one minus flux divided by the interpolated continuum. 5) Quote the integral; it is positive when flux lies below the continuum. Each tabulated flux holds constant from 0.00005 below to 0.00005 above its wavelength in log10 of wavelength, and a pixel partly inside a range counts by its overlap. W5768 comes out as -0.6 angstrom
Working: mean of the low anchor 15.9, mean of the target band 16.3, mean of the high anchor 16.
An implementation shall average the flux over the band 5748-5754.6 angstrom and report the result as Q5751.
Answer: 15.9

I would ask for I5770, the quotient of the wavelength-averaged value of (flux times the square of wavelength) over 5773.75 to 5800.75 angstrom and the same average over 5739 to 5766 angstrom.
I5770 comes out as 1.01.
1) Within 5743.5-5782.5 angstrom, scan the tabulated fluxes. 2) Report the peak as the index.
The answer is 16.69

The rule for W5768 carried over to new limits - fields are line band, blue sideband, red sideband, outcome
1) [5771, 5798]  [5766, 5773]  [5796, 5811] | 0.17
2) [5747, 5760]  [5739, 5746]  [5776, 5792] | 0.33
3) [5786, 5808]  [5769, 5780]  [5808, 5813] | 0.02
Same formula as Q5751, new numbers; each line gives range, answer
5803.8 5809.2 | 15.8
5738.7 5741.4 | 16.5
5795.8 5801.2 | 16.2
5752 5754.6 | 15.8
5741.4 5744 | 16.4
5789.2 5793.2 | 15.9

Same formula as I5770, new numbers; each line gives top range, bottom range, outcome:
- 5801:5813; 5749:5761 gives 1.02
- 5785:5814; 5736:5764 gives 1.00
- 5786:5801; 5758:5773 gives 0.99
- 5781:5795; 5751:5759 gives 1.02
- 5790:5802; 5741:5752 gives 1.01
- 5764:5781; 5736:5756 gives 1.02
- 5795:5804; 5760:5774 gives 1.00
